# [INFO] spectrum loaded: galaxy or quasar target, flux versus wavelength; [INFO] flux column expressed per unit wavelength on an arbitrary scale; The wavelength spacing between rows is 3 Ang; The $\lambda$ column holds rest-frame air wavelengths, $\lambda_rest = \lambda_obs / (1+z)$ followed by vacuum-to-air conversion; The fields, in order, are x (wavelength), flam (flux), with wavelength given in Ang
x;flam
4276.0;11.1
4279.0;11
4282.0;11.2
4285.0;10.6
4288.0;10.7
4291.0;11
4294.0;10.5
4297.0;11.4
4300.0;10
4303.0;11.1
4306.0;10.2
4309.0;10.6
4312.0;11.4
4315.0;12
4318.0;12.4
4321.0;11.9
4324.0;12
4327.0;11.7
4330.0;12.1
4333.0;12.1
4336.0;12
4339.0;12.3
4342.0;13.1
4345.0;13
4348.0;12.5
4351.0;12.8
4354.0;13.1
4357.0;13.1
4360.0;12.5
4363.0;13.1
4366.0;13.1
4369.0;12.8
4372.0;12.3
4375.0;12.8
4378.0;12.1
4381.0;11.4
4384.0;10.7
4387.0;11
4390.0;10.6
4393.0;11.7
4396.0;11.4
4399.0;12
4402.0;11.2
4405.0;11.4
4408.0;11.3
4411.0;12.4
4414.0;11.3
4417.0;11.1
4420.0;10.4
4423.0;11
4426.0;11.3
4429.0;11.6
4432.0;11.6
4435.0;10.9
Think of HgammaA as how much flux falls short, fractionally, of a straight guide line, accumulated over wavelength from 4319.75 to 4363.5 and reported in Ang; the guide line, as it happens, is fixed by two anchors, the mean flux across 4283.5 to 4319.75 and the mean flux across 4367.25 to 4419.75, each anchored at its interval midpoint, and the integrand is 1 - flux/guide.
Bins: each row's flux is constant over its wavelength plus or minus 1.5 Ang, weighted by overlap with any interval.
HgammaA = -4.7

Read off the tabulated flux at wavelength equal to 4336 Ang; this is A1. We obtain 12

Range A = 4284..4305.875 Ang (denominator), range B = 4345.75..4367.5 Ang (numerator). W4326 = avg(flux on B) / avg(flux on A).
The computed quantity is 1.2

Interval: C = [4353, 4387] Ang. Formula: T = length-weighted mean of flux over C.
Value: 12.4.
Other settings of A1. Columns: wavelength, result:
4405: 11.4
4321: 11.9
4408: 11.3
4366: 13.1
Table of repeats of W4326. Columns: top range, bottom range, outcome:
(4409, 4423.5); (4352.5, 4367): 0.87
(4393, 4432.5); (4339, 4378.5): 0.89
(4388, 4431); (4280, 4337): 1.00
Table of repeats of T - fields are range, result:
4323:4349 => 12.3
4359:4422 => 11.7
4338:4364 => 12.8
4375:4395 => 11.4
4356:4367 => 12.9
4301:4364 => 12.1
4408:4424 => 11.3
